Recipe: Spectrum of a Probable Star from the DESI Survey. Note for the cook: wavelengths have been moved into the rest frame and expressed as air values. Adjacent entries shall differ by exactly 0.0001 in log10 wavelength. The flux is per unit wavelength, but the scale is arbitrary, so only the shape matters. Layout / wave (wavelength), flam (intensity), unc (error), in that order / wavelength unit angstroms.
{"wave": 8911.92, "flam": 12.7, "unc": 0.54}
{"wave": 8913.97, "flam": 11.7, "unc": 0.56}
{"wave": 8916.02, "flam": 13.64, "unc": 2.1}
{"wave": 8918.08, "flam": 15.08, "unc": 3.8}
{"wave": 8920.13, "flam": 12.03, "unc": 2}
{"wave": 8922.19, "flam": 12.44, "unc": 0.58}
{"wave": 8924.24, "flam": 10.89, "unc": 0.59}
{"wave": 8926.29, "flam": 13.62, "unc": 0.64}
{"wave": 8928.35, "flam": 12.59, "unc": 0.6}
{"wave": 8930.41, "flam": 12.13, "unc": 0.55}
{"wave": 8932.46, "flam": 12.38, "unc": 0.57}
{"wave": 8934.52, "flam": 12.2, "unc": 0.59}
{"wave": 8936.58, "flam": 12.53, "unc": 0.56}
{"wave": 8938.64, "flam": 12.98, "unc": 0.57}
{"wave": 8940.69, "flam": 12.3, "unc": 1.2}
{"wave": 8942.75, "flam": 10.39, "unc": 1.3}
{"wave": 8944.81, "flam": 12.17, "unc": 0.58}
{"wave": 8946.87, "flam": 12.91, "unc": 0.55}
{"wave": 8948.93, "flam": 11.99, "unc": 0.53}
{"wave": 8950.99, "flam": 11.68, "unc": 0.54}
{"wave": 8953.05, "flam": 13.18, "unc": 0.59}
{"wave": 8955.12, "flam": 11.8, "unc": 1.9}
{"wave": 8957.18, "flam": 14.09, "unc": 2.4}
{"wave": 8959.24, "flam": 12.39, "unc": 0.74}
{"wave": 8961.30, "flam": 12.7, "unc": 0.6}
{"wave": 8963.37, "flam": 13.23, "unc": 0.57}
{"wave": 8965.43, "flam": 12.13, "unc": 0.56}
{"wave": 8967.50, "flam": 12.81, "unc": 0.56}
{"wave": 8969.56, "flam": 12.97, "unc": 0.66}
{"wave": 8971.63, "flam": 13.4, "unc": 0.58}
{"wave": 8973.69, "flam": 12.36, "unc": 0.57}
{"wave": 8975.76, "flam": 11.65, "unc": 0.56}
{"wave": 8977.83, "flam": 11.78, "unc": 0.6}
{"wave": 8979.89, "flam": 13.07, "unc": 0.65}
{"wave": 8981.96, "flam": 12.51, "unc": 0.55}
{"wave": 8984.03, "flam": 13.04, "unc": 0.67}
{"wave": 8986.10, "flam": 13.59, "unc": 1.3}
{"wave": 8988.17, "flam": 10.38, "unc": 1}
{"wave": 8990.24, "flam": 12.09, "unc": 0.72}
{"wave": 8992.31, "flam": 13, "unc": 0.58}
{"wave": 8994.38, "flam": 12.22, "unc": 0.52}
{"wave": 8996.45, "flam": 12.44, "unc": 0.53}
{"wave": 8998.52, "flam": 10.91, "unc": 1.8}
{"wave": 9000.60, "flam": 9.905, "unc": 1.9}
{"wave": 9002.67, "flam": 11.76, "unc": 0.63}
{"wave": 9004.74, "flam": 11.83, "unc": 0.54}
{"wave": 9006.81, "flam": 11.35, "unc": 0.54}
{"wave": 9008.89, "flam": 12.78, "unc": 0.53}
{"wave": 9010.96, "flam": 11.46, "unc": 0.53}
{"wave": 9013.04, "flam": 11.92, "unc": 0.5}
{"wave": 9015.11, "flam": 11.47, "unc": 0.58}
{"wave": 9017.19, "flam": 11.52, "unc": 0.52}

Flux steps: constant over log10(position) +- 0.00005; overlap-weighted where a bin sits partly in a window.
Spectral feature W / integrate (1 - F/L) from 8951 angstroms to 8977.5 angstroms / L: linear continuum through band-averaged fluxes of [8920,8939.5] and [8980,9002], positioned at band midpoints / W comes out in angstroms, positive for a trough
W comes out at -1.0 angstroms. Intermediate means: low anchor 12.4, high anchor 12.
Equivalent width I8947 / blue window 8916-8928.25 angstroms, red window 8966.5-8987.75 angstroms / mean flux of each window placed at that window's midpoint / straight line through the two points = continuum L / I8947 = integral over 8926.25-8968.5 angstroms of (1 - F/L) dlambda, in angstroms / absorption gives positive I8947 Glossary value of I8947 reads 1.0 angstroms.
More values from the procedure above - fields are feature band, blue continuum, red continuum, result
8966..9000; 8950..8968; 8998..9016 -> -0.8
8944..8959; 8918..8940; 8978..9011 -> -0.2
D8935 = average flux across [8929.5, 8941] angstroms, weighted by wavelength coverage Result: 12.4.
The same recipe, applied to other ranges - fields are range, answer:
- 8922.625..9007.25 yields 12.3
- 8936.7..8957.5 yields 12.3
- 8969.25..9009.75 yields 12.1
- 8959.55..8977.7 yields 12.6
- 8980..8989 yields 12.5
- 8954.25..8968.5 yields 12.7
